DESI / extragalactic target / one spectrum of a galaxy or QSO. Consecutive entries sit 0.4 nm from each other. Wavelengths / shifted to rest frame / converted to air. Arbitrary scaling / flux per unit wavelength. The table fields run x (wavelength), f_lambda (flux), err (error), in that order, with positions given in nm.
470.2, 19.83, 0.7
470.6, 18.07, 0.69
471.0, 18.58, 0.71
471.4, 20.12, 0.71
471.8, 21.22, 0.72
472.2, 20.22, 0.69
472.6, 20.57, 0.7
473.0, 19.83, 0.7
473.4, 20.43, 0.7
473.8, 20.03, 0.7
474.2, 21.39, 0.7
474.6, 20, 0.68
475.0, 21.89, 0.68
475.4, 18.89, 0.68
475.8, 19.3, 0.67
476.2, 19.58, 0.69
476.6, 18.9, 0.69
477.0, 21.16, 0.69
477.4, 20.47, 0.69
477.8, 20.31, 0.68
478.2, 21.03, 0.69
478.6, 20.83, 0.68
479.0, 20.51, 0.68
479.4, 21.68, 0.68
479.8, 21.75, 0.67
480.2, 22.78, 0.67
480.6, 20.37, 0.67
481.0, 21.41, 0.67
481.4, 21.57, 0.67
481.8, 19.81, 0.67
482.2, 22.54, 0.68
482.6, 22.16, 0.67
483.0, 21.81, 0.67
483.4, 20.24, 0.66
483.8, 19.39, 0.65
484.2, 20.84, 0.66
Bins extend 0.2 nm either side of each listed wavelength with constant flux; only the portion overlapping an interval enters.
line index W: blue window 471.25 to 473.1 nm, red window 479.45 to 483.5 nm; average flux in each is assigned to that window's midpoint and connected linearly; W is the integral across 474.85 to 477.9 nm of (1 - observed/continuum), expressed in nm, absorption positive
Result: 0.13 nm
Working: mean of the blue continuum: 20.4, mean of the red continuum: 21.5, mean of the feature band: 20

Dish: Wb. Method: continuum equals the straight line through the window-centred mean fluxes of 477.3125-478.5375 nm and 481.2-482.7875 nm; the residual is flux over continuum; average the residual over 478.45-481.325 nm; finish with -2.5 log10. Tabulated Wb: -0.01 mag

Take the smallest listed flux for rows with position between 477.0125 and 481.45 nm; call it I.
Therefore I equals 20.31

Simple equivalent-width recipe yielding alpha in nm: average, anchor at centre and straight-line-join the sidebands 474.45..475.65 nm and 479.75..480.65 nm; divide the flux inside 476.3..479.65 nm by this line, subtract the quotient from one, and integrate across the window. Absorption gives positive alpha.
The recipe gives 0.09 nm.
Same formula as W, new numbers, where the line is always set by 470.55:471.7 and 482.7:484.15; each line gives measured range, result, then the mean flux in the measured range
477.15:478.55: -0.05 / 20.6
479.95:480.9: -0.06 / 21.6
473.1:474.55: -0.07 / 20.5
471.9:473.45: -0.07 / 20.3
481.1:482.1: -0.03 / 20.9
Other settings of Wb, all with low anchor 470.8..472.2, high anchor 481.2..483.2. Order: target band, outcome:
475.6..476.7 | 0.08 mag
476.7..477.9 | 0.02 mag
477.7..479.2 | 0.02 mag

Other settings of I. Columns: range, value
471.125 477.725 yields 18.89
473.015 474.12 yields 20.03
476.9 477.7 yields 20.47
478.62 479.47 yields 20.51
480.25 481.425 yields 20.37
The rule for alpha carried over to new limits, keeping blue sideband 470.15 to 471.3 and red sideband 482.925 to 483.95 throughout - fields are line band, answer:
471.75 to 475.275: -0.26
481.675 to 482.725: -0.07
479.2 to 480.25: -0.11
